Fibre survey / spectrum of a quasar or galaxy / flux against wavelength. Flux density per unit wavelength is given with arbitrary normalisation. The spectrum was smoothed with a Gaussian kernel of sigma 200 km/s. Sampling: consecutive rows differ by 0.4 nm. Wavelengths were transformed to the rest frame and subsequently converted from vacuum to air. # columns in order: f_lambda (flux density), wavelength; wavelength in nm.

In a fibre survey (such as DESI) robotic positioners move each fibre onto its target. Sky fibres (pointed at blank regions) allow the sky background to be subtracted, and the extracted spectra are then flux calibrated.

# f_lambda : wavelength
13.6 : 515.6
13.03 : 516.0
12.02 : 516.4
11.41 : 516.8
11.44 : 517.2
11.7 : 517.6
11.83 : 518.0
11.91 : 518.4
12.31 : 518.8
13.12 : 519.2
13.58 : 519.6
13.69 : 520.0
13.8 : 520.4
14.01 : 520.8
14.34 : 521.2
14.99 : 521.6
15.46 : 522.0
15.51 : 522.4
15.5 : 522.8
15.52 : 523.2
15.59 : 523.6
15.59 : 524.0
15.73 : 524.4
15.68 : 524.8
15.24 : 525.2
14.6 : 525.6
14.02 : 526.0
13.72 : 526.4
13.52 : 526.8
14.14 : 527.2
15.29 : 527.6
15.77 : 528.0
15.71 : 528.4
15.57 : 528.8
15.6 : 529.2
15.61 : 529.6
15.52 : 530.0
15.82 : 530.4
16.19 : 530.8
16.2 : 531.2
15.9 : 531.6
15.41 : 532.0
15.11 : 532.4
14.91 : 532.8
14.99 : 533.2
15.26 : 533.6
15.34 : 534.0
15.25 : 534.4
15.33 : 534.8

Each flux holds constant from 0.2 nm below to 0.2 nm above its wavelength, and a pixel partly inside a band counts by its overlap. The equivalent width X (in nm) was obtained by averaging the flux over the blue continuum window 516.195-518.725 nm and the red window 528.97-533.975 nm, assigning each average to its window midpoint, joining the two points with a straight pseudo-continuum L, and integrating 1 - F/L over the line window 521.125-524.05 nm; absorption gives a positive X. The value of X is -0.491 nm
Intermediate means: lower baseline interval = 11.8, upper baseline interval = 15.5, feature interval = 15.3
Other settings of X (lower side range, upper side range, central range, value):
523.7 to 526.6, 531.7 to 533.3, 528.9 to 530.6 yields -0.062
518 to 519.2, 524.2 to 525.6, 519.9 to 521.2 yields -0.069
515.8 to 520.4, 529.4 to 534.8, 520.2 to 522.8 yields -0.309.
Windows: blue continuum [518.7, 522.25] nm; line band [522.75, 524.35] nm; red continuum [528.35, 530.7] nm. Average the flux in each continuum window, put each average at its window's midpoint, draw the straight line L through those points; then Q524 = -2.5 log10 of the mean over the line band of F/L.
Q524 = -0.07 mag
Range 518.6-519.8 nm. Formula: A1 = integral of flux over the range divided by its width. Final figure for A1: 13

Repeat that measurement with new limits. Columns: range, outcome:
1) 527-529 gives 15.3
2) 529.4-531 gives 15.8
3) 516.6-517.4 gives 11.4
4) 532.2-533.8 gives 15.1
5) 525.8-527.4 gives 13.9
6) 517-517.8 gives 11.6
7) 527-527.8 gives 14.7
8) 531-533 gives 15.5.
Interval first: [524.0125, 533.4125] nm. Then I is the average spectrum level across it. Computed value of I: 15.2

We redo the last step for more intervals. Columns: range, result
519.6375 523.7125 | 14.8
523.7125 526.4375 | 15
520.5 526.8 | 15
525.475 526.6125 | 14.1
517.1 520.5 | 12.6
